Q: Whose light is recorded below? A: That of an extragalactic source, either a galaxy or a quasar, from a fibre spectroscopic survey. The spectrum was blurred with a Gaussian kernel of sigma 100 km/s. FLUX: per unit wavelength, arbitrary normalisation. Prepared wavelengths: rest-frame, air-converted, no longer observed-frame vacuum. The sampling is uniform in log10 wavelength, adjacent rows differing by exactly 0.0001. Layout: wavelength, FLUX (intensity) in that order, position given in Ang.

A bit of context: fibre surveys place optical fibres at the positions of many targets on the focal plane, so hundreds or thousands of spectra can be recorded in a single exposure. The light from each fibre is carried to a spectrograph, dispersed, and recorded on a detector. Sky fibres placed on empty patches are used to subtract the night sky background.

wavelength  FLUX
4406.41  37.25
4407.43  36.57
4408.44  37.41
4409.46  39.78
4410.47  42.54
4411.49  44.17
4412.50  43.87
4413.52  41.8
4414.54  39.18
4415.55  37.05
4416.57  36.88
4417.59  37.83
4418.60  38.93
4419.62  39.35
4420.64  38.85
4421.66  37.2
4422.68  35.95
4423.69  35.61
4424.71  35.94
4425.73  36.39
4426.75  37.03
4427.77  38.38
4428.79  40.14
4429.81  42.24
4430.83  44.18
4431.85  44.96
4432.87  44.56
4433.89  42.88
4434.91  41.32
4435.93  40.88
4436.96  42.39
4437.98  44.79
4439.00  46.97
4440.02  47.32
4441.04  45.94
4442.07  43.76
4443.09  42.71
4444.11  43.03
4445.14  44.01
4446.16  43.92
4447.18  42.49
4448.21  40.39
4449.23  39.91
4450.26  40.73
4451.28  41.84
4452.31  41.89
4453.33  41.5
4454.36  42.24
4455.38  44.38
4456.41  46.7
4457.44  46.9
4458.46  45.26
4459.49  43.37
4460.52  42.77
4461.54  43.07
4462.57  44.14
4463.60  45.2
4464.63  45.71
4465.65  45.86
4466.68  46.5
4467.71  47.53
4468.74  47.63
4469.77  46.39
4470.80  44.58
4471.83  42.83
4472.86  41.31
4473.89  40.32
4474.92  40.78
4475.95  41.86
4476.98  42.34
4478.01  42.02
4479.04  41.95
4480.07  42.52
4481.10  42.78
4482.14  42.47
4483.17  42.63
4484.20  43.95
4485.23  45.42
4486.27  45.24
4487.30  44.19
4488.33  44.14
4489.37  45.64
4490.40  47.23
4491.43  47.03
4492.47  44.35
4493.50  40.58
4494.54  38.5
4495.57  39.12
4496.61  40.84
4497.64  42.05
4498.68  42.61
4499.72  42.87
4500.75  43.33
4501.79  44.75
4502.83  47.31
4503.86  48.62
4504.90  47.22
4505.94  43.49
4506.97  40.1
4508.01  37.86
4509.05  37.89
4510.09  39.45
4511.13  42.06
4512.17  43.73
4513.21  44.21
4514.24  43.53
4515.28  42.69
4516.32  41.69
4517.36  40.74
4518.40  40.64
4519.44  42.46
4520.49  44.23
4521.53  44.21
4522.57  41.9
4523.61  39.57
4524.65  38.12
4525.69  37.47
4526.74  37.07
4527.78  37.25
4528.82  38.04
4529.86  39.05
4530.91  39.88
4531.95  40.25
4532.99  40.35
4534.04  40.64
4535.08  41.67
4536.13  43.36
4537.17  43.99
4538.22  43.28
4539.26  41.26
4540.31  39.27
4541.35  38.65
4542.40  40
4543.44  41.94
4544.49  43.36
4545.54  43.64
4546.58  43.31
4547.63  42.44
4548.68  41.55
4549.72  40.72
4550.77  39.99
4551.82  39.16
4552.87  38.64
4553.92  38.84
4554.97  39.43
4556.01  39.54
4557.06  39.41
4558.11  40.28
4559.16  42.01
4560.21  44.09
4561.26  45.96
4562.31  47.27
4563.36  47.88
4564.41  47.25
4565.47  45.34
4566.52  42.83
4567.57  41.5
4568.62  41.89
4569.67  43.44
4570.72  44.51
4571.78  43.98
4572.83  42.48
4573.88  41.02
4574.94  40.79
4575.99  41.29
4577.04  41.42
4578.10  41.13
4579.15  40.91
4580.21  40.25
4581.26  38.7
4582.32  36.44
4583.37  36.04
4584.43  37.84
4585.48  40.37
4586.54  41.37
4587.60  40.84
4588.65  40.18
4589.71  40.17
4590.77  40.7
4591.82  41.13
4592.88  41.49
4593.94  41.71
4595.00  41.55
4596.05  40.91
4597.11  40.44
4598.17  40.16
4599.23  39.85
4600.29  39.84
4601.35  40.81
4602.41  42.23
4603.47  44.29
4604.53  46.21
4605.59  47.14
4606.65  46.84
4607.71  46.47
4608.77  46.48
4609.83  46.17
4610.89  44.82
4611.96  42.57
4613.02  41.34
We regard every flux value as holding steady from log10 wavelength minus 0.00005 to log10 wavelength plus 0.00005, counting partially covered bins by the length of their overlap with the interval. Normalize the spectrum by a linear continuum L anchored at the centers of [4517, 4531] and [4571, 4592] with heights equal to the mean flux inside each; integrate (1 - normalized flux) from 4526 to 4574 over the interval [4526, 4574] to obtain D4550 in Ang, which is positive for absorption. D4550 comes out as -1.8 Ang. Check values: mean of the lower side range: 40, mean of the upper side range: 40.4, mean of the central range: 41.7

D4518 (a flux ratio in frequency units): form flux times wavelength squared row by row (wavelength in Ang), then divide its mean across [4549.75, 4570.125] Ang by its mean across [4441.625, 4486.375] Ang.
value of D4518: 1.02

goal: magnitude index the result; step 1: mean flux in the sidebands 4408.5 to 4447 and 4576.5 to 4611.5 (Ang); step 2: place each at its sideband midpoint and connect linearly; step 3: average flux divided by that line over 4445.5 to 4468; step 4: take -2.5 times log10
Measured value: -0.06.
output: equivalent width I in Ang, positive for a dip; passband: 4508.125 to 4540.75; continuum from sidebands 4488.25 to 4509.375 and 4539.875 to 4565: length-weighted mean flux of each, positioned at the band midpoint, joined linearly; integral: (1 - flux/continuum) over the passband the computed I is 1.23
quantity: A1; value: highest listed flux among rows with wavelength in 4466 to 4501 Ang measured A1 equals 47.63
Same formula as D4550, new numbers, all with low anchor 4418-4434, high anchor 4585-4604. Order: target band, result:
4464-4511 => -3.9 Ang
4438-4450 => -1.2 Ang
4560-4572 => -1.2 Ang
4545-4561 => -0.1 Ang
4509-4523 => -0.7 Ang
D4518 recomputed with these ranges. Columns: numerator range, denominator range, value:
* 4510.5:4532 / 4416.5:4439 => 1.06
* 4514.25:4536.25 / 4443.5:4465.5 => 0.96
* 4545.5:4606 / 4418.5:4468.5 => 1.04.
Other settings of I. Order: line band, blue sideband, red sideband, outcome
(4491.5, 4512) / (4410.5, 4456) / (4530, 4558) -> -0.7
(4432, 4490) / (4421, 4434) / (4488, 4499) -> -3.4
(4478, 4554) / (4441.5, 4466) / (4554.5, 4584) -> 1.3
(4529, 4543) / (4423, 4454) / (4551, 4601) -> 0.2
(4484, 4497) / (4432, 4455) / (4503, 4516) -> -0.2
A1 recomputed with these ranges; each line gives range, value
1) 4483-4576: 48.62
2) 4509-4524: 44.23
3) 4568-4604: 44.51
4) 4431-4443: 47.32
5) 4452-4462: 46.9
